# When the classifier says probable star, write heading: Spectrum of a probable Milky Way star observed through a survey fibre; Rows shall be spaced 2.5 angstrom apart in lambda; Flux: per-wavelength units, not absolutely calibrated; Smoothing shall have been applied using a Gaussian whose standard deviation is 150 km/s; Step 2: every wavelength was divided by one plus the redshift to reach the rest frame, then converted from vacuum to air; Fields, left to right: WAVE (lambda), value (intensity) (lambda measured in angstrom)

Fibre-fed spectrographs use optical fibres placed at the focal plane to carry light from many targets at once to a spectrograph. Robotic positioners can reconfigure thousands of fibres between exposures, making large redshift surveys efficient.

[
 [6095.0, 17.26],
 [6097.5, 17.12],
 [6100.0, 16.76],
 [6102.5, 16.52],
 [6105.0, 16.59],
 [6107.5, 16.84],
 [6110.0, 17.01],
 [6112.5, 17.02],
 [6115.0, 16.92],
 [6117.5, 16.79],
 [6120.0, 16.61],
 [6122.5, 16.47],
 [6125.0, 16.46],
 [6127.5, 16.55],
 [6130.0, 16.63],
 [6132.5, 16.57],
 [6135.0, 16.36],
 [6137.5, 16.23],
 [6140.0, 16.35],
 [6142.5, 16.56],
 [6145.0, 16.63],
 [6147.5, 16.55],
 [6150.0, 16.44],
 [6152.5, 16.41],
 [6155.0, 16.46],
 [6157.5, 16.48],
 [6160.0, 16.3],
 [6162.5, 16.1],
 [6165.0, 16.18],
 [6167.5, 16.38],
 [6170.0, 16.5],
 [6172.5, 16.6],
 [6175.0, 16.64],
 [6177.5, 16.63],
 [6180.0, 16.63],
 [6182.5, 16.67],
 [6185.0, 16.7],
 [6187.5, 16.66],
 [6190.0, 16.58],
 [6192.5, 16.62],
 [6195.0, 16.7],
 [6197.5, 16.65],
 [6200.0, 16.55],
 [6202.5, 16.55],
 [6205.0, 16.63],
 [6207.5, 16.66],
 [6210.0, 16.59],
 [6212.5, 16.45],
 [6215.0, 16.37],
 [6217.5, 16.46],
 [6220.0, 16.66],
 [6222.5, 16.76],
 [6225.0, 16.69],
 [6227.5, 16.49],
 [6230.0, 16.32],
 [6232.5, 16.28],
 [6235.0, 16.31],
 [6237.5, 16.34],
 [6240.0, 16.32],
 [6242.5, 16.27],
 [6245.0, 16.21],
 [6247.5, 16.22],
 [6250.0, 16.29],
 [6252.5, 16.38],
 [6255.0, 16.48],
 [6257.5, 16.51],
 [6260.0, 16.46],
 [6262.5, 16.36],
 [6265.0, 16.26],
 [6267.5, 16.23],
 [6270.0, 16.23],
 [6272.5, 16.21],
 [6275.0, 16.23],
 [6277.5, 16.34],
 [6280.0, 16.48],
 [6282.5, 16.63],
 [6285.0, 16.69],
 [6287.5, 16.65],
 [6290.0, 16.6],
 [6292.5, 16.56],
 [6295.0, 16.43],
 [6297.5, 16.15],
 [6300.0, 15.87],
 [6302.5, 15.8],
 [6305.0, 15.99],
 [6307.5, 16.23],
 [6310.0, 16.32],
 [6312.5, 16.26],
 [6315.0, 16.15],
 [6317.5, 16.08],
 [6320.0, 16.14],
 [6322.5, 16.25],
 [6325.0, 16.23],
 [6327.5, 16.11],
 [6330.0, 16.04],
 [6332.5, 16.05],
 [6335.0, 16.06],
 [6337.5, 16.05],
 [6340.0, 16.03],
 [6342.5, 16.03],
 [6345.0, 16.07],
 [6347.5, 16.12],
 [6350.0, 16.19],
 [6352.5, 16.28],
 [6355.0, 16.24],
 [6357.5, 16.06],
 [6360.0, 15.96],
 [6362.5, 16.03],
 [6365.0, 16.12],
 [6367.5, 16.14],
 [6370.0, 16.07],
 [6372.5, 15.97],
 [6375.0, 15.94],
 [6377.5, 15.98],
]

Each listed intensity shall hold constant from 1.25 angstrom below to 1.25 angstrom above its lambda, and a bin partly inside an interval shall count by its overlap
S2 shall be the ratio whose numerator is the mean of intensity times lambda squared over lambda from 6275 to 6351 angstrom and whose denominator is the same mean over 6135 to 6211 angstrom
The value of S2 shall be 1.03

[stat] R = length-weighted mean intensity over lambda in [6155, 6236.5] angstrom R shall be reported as 16.5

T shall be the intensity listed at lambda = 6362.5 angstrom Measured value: 16.03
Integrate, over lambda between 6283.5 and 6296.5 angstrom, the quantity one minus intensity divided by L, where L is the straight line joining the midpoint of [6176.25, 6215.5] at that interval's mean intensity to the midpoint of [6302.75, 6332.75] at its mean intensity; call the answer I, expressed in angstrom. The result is -0.3 angstrom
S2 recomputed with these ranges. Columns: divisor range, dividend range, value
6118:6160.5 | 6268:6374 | 1.04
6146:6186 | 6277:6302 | 1.04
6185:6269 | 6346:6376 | 1.02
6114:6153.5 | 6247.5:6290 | 1.04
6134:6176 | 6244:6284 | 1.03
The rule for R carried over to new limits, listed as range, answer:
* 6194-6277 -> 16.4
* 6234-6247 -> 16.3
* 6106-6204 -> 16.6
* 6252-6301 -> 16.4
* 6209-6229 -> 16.6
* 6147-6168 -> 16.4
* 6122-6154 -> 16.5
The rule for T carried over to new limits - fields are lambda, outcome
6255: 16.48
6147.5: 16.55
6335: 16.06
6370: 16.07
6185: 16.7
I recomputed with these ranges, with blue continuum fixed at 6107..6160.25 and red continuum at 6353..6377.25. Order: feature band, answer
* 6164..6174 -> 0.04 angstrom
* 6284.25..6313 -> -0.14 angstrom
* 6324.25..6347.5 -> 0.08 angstrom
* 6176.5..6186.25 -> -0.11 angstrom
